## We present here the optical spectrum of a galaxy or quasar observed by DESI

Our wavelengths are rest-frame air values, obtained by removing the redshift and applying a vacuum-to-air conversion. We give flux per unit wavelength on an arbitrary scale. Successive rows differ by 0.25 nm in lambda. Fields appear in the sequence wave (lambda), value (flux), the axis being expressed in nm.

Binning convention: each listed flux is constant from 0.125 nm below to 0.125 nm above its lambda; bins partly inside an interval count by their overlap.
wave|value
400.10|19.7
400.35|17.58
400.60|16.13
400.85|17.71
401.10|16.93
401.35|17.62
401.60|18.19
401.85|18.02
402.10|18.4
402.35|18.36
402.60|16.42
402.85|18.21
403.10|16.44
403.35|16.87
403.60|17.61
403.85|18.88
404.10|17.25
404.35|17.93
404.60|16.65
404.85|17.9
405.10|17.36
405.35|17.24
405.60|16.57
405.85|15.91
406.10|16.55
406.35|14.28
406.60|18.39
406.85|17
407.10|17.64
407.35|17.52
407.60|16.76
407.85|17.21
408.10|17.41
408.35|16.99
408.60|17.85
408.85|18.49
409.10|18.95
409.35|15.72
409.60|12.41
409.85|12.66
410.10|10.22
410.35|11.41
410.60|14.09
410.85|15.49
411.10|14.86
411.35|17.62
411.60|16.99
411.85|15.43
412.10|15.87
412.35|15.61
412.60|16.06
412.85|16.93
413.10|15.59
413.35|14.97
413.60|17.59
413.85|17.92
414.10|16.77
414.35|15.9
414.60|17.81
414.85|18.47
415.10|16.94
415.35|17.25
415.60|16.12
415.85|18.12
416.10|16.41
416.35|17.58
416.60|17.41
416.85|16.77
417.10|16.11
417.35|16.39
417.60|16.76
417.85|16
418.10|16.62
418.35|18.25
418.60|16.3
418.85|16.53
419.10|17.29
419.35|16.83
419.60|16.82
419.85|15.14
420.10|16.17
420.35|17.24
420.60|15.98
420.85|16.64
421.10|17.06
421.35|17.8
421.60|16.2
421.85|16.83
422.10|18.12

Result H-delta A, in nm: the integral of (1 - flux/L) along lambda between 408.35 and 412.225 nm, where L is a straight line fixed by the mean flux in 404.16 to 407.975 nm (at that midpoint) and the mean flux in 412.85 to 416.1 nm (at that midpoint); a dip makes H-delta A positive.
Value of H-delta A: 0.39 nm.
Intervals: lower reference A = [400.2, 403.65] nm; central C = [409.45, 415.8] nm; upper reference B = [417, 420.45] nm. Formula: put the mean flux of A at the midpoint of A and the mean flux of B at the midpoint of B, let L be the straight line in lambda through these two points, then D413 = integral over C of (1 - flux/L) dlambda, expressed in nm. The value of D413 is 0.47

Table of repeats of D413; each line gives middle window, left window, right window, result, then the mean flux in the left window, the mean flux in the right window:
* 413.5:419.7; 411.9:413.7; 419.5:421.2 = -0.29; 16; 16.4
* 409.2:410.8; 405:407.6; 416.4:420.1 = 0.36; 16.8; 16.7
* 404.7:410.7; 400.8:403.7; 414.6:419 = 0.42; 17.6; 17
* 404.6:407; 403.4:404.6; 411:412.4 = 0.08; 17.7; 16.1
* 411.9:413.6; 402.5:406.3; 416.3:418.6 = 0.10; 17.1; 16.8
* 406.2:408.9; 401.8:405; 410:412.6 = -0.17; 17.6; 14.9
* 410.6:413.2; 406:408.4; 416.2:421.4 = 0.14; 17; 16.7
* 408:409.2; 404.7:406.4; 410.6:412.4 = -0.12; 16.6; 15.9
